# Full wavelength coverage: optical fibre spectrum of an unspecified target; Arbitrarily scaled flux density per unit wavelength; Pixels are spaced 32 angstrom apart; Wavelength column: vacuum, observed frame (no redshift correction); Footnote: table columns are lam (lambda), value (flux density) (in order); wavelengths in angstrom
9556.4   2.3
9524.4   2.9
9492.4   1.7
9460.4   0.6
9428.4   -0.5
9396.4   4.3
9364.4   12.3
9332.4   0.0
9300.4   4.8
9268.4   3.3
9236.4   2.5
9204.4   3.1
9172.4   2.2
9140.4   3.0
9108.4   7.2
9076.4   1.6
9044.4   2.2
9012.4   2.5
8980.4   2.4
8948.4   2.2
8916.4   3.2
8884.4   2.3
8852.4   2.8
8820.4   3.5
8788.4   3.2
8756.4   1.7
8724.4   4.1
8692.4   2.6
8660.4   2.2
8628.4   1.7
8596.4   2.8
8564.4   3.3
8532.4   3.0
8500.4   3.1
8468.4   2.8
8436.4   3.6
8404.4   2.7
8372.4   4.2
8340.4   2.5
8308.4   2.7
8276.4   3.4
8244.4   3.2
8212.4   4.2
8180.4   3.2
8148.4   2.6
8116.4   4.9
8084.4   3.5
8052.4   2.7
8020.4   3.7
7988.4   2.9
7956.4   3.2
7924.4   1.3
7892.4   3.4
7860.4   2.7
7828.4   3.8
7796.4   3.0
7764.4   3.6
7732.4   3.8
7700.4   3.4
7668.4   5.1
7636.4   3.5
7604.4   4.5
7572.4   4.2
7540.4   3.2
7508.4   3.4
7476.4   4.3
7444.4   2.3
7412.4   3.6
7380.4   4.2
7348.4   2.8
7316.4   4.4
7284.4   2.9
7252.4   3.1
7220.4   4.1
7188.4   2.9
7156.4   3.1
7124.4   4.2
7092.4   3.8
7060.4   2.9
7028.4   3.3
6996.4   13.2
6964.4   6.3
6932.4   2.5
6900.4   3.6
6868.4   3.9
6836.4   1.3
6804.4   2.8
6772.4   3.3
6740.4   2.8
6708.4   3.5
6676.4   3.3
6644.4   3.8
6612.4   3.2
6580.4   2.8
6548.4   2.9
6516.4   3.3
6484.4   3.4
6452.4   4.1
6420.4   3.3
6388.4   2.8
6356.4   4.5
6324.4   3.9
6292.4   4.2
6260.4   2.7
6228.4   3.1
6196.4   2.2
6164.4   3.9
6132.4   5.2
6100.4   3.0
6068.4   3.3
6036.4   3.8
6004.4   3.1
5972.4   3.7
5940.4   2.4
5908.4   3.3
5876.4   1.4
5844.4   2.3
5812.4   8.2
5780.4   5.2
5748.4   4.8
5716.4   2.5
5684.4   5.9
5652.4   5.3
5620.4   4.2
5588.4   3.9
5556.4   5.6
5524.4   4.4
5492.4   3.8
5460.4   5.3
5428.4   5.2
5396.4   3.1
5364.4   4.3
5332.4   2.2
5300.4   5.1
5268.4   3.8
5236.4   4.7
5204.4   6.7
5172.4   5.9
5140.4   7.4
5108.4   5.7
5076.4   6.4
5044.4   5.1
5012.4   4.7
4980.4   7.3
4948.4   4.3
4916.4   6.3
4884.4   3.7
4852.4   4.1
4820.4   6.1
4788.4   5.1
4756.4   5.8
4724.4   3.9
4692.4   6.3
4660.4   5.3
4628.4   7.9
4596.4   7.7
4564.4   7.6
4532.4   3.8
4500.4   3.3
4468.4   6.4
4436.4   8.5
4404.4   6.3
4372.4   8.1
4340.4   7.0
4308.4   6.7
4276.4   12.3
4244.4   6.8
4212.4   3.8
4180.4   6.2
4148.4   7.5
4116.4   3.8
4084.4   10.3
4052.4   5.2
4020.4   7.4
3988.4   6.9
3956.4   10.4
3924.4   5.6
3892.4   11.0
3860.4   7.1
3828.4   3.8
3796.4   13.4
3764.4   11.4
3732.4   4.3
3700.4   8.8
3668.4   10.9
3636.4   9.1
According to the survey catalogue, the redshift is 0.87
